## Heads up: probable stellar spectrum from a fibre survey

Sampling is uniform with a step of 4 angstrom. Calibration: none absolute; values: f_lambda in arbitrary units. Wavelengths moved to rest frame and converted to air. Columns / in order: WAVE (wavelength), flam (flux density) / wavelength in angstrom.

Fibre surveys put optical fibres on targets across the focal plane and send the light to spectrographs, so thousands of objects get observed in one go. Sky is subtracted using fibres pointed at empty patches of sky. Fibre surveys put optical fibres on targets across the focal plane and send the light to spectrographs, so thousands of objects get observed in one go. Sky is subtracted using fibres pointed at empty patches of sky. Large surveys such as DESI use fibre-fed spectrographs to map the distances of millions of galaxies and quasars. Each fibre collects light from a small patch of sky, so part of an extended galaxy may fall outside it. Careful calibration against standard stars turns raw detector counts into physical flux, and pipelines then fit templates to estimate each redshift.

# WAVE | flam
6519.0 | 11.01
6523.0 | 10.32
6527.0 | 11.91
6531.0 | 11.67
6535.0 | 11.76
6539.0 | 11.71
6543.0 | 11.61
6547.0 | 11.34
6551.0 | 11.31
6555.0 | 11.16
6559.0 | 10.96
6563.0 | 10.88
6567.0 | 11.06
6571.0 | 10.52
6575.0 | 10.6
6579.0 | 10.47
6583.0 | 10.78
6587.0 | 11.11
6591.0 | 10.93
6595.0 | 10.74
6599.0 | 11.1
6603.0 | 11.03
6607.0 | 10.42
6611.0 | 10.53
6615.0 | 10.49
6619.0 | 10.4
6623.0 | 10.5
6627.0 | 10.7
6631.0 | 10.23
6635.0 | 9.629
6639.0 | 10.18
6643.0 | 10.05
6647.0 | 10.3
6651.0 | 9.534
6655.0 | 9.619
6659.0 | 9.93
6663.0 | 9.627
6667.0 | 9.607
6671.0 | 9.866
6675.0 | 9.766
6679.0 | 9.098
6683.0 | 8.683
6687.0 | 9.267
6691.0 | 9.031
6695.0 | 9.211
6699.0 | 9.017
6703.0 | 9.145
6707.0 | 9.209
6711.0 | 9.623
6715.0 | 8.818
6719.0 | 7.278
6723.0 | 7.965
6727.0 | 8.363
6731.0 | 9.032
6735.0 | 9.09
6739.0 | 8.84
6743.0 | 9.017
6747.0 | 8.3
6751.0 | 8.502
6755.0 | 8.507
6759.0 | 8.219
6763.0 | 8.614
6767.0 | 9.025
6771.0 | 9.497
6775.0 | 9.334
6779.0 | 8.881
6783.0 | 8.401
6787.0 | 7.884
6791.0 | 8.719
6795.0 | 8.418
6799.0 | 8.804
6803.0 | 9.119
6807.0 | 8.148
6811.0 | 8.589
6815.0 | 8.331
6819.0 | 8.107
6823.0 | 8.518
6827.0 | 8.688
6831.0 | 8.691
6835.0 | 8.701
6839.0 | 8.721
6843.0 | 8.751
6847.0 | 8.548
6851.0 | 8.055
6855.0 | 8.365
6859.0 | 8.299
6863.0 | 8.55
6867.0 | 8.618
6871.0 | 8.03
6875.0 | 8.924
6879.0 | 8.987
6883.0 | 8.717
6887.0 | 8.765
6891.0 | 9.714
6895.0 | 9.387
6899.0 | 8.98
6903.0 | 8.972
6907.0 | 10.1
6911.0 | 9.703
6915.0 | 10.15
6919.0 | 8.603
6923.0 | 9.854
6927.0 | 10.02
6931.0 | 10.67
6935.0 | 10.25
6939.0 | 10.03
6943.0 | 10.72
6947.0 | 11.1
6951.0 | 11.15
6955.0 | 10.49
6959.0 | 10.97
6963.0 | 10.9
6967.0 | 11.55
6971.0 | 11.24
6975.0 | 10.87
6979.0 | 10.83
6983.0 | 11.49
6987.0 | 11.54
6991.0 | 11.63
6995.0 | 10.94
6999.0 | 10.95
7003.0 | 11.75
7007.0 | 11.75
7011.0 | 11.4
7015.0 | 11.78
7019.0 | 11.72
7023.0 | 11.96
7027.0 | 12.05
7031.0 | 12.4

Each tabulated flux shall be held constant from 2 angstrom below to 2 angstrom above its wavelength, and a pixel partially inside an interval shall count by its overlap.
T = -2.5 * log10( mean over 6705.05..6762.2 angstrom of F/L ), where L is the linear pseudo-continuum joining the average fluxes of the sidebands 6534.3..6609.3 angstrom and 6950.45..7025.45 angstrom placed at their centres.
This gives 0.28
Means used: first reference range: 11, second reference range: 11.3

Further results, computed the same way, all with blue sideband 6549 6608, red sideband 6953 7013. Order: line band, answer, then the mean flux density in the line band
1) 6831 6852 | 0.28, 8.59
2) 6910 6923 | 0.17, 9.53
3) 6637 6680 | 0.12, 9.8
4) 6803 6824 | 0.30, 8.4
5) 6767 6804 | 0.25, 8.79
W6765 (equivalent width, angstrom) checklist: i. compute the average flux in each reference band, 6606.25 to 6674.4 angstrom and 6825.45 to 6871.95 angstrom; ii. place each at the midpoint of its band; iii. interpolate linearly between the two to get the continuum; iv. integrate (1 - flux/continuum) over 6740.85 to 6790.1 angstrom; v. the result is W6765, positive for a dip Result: 2.4 angstrom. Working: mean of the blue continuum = 10.1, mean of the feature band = 8.68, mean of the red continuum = 8.51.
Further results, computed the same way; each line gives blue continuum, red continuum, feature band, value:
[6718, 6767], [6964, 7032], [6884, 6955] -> 4.7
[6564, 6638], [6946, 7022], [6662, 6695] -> 4.3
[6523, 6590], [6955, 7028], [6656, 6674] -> 2.3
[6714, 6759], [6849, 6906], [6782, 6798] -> 0.4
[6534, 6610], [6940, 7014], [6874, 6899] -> 4.6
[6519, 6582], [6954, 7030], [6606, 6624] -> 1.1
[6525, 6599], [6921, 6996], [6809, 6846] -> 8.1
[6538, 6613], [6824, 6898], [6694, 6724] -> 3.3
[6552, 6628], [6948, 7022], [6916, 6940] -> 2.8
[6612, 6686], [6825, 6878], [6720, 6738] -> 1.6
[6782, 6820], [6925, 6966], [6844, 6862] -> 1.7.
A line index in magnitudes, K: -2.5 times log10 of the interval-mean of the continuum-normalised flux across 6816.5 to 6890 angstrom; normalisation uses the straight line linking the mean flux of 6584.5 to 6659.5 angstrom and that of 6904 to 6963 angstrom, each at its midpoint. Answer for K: 0.200 mag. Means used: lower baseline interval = 10.4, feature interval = 8.57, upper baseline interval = 10.3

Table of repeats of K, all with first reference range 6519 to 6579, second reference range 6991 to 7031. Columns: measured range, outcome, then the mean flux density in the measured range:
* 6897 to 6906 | 0.256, 9.1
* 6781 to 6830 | 0.324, 8.48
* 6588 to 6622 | 0.051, 10.7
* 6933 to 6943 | 0.130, 10.3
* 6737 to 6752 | 0.293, 8.68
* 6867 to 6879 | 0.317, 8.59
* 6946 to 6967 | 0.058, 11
